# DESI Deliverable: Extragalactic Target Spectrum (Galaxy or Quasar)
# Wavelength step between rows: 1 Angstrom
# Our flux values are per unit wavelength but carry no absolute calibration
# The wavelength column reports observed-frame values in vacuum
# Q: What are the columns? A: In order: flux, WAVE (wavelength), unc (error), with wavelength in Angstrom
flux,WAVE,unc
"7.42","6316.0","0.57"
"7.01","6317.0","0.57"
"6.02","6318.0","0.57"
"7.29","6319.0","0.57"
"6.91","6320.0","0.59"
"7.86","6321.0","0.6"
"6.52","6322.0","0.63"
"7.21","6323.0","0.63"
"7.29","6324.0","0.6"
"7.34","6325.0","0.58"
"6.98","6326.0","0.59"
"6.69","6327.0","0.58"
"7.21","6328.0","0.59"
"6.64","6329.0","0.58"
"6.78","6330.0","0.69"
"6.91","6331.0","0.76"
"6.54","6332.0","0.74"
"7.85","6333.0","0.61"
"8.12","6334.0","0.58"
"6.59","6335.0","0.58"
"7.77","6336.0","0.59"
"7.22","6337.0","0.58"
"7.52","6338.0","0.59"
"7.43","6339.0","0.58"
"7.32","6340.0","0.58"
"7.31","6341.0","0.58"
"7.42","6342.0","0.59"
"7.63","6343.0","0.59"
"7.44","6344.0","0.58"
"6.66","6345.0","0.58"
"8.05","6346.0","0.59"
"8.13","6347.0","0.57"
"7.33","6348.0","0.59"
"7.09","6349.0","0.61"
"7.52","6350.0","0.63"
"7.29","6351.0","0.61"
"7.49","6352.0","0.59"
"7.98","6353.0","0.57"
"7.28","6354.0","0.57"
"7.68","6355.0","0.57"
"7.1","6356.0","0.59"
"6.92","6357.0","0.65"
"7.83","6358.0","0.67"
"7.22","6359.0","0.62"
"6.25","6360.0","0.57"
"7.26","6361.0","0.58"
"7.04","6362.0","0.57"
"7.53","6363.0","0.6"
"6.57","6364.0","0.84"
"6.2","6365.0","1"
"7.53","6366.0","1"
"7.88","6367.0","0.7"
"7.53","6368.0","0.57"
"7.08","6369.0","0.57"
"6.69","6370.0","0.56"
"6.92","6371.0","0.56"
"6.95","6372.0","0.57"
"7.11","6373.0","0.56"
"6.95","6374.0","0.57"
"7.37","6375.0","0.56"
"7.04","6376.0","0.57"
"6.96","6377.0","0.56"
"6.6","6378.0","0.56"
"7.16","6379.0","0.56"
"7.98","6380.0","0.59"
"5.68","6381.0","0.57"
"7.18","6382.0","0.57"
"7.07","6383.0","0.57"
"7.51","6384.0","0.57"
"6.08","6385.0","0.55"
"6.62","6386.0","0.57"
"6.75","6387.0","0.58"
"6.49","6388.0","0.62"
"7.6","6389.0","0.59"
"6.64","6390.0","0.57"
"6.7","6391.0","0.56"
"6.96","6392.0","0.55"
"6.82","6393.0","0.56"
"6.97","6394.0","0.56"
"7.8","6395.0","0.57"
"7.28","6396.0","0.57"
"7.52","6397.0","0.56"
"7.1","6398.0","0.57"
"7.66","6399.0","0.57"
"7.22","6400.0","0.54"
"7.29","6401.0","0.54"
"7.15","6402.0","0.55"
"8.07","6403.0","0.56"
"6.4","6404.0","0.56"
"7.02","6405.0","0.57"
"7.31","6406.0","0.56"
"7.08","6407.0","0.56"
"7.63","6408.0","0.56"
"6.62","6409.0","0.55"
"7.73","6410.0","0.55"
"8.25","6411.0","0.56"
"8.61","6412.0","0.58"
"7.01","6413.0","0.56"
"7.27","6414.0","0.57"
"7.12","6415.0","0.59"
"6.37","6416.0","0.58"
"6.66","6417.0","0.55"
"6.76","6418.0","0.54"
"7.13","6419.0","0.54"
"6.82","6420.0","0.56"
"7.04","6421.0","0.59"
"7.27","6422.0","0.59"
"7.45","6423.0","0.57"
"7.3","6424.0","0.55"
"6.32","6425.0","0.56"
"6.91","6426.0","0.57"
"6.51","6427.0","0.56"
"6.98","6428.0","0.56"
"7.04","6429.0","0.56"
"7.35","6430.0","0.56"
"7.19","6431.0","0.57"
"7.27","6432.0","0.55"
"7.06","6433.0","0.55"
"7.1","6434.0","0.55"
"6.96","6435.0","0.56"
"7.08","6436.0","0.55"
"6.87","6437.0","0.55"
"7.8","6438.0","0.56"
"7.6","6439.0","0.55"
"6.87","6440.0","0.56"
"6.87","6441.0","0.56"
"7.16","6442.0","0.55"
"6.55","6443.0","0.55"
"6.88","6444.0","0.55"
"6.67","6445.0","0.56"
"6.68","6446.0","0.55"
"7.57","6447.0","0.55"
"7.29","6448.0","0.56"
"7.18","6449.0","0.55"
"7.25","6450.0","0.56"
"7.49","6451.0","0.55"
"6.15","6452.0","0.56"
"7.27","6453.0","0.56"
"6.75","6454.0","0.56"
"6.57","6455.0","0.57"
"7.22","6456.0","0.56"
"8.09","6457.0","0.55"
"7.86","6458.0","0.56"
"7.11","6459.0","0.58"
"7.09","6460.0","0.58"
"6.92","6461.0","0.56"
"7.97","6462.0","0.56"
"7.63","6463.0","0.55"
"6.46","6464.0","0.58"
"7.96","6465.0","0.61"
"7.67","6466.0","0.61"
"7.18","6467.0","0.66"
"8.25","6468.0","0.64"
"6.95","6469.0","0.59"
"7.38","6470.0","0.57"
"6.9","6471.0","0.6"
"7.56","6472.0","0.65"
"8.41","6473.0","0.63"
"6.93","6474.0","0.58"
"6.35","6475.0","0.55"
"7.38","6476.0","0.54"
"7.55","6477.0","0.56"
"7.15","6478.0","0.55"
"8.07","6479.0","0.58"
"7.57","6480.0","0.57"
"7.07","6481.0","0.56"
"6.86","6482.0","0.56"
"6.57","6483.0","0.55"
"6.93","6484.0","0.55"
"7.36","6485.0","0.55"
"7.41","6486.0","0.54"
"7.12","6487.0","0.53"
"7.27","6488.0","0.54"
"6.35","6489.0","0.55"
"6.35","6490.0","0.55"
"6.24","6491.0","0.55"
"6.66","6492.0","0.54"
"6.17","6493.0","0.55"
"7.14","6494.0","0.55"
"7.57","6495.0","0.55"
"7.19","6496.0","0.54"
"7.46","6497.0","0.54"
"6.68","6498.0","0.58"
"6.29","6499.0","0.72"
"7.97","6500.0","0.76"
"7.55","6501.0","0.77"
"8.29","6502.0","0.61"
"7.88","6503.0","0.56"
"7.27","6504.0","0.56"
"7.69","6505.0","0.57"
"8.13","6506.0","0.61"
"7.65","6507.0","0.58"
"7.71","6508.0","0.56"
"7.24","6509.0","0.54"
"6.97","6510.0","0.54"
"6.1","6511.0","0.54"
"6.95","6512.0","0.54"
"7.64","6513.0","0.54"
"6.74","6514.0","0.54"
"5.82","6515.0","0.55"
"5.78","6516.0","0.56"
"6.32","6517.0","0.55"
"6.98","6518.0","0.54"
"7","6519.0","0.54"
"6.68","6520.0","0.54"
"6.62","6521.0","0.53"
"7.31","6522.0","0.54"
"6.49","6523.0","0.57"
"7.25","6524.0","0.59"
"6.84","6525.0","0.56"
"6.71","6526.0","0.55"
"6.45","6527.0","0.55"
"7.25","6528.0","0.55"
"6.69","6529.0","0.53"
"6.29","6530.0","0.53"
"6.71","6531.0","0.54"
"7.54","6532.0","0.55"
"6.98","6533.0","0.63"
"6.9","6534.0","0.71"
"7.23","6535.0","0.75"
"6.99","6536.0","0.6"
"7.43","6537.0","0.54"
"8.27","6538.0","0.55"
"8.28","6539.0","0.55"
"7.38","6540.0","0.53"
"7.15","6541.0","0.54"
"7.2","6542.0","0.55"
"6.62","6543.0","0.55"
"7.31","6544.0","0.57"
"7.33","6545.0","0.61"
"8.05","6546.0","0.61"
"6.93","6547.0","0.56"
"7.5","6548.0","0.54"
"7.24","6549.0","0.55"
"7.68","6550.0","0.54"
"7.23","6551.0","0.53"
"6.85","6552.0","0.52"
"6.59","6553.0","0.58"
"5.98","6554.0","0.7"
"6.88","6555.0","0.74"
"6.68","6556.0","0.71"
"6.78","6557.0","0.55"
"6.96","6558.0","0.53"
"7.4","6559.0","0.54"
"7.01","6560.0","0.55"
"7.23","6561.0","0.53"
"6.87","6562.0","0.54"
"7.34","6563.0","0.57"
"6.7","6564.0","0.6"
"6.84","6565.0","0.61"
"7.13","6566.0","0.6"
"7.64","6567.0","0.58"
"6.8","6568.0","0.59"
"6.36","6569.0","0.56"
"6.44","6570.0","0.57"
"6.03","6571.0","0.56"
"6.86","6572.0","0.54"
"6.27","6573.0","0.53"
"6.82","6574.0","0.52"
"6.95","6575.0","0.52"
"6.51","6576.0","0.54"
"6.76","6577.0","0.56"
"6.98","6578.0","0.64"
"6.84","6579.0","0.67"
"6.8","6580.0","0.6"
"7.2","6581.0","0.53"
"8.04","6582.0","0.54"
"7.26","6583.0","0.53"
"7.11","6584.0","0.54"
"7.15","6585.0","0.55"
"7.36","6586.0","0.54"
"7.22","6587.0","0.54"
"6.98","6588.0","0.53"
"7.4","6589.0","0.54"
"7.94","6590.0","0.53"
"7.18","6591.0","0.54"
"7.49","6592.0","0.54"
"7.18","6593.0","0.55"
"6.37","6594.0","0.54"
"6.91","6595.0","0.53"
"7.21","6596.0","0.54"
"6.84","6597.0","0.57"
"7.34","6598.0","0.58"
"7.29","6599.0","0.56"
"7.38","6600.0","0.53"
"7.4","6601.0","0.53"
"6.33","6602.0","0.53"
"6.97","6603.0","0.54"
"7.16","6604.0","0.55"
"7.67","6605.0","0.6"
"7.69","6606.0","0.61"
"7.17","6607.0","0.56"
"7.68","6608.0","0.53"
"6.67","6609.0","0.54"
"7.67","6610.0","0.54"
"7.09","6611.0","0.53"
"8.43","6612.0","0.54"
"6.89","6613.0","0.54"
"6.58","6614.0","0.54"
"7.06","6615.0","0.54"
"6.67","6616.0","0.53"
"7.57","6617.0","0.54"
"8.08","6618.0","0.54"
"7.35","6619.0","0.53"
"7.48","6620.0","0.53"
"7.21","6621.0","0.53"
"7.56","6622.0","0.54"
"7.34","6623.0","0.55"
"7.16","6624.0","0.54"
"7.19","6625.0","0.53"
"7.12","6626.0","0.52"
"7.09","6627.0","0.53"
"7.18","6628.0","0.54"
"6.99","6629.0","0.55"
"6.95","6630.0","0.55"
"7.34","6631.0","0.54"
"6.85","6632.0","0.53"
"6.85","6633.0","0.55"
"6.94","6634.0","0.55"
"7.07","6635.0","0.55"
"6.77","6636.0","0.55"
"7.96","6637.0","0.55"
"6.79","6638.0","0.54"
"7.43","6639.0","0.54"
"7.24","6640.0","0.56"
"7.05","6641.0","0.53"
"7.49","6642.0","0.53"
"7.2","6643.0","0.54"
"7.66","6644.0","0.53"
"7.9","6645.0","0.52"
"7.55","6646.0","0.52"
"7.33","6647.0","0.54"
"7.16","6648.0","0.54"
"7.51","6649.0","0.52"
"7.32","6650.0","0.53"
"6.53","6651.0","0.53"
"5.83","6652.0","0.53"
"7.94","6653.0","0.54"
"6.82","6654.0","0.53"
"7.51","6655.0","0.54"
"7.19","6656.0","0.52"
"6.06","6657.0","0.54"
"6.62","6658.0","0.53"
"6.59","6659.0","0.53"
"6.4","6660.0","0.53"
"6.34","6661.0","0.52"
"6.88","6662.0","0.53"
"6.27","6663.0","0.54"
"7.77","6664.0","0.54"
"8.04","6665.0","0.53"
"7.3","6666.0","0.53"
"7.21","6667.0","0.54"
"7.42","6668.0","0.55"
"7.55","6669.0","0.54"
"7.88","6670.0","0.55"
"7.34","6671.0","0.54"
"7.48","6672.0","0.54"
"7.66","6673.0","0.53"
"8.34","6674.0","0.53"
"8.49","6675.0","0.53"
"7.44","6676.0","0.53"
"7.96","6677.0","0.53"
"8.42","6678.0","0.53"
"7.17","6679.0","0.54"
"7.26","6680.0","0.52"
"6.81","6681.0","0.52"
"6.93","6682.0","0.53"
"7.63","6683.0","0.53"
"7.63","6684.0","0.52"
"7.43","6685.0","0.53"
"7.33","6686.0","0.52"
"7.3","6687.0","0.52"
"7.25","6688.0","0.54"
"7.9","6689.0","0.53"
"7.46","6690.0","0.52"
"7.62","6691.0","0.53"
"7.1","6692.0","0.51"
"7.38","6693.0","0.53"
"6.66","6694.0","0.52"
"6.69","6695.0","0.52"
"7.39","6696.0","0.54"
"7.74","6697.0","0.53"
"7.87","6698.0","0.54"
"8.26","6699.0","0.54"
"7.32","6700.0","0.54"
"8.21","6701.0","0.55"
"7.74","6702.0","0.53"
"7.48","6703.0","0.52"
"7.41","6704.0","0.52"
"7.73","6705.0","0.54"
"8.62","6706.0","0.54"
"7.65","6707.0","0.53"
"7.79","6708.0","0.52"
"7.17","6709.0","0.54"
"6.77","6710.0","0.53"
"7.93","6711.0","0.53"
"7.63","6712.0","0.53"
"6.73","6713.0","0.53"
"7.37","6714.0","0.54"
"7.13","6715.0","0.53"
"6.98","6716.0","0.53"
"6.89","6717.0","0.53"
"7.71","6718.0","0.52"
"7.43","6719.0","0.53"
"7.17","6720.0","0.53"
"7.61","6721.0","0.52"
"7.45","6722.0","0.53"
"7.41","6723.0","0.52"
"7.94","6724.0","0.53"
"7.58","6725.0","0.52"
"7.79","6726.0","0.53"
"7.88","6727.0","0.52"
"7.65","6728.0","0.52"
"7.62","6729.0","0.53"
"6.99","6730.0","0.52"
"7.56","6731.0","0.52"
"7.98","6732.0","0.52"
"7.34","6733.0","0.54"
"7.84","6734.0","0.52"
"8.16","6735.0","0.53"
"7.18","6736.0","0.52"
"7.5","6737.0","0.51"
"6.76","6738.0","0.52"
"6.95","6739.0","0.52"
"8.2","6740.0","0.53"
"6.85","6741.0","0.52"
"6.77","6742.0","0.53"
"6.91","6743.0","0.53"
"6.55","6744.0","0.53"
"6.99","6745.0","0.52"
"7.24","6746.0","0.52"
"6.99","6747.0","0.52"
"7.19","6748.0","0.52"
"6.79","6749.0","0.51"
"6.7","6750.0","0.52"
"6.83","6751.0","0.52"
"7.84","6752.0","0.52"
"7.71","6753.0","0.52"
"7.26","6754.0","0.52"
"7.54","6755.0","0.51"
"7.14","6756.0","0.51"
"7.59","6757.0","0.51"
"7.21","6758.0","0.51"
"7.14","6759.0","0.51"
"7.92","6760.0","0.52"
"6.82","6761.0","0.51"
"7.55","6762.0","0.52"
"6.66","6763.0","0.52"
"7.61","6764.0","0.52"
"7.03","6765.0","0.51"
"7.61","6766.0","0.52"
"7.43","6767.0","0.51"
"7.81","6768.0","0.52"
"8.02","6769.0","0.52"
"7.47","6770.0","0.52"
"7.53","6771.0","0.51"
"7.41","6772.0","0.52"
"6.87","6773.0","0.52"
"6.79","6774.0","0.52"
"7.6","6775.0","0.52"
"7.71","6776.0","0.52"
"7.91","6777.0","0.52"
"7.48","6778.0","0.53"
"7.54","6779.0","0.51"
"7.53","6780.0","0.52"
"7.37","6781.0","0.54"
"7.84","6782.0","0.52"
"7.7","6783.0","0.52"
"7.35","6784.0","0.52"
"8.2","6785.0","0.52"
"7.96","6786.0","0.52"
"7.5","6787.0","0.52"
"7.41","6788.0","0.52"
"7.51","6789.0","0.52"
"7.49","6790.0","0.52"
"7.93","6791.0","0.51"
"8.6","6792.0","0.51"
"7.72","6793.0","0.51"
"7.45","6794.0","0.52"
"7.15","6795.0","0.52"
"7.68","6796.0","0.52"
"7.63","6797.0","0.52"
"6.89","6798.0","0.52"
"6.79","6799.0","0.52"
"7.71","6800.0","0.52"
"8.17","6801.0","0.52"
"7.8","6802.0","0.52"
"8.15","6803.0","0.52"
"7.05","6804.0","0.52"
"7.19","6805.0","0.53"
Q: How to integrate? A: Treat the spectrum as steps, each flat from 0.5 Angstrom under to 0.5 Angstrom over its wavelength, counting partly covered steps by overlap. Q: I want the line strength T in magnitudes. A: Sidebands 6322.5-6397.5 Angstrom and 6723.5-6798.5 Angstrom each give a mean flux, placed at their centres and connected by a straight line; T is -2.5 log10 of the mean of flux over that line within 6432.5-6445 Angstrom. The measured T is 0.03 mag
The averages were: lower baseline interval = 7.16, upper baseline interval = 7.44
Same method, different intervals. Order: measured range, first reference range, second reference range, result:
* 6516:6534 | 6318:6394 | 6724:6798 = 0.071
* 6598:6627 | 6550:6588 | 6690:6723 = -0.028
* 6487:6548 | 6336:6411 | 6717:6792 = 0.032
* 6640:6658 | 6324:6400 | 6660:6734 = 0.040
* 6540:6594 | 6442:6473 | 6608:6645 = 0.031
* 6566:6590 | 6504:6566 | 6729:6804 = 0.022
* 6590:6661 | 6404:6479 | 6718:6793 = 0.026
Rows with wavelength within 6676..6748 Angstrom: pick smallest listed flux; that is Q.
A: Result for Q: 6.55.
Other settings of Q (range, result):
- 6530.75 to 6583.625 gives 5.98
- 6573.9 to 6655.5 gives 5.83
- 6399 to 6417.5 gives 6.37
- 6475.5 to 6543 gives 5.78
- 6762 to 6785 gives 6.66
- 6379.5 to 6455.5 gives 5.68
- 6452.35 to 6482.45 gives 6.35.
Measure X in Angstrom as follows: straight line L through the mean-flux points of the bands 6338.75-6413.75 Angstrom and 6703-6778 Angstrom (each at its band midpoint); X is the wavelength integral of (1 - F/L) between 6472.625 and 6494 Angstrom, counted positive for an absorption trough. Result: 0.7 Angstrom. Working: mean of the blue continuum 7.21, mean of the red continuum 7.39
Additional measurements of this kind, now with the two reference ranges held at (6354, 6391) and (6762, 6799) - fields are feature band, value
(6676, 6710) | -0.4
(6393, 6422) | -0.7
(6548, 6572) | 1.1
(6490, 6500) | 0.4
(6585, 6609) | 0.3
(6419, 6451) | 0.2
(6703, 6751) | 0.6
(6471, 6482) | -0.3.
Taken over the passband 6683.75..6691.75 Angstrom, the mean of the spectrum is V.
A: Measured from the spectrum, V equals 7.47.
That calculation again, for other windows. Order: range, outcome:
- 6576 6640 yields 7.2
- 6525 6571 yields 7.05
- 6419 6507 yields 7.18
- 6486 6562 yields 7.06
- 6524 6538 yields 6.98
